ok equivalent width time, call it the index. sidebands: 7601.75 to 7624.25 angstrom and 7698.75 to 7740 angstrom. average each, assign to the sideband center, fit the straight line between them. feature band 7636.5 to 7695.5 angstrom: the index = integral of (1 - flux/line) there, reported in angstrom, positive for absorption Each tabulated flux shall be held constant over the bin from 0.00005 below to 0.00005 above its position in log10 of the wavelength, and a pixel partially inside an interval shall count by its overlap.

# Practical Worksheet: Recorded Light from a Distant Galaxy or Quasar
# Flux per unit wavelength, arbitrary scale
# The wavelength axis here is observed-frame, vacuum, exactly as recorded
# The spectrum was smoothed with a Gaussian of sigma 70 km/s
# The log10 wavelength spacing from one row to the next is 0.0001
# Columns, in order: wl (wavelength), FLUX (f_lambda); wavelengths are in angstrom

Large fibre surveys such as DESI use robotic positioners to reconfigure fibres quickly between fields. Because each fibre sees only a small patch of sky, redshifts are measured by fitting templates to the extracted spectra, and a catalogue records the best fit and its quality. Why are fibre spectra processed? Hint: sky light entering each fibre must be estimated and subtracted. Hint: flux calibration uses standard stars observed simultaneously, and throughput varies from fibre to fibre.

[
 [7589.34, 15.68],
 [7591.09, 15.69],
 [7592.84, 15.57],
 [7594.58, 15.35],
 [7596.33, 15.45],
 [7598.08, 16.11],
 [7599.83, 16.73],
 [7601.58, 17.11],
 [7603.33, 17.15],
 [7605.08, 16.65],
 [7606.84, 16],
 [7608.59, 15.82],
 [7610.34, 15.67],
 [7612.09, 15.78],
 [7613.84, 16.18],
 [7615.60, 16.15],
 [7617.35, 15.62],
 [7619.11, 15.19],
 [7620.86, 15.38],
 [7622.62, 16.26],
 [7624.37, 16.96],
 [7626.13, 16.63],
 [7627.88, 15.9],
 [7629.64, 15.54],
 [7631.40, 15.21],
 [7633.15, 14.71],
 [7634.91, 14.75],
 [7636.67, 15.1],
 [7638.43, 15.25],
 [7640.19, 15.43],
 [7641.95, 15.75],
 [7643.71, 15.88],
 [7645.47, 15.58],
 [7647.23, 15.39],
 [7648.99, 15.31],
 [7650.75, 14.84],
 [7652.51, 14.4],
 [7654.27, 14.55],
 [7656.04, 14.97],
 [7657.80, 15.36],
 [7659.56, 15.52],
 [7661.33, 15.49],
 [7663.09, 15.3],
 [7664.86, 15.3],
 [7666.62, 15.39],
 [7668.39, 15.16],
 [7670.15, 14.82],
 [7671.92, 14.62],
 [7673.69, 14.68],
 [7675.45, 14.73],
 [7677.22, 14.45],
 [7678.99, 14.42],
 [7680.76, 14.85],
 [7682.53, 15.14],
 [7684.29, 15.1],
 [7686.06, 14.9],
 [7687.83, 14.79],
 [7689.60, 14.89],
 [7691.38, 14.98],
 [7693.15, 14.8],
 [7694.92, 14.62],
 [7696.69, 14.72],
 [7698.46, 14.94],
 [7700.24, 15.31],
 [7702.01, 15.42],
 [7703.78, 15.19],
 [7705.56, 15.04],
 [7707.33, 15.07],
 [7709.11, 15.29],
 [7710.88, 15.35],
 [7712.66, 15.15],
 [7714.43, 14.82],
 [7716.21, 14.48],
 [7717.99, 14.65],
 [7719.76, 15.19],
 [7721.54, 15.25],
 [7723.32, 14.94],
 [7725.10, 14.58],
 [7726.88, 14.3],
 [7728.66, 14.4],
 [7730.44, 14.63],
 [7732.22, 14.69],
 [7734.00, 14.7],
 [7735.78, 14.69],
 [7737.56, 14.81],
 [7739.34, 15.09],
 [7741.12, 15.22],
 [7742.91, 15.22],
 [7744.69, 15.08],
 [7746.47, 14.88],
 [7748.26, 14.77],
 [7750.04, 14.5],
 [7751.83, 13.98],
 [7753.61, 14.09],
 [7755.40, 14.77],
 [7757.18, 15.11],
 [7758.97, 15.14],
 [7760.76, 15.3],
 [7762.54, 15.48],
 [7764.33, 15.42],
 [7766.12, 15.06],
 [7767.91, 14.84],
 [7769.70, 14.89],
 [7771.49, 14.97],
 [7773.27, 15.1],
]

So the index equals 1.7 angstrom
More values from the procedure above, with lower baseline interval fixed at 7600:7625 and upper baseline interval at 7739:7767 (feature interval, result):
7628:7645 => 0.7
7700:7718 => 0.3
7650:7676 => 1.2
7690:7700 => 0.4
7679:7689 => 0.4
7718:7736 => 0.5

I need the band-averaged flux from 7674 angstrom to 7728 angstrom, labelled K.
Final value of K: 14.9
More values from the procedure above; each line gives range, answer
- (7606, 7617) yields 15.9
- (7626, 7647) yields 15.4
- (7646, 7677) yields 15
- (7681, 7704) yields 15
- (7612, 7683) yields 15.3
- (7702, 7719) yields 15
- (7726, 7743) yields 14.8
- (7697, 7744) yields 14.9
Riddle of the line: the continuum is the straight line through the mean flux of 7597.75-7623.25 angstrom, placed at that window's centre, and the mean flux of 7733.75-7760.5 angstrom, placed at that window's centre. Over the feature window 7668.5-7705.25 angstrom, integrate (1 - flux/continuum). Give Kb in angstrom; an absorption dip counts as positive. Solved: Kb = 1.2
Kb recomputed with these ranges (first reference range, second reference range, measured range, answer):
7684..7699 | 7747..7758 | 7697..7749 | -0.86 angstrom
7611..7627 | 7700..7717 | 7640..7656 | 0.51 angstrom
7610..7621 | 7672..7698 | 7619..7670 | -0.16 angstrom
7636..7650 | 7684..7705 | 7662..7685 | 0.37 angstrom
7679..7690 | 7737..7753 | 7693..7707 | -0.12 angstrom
